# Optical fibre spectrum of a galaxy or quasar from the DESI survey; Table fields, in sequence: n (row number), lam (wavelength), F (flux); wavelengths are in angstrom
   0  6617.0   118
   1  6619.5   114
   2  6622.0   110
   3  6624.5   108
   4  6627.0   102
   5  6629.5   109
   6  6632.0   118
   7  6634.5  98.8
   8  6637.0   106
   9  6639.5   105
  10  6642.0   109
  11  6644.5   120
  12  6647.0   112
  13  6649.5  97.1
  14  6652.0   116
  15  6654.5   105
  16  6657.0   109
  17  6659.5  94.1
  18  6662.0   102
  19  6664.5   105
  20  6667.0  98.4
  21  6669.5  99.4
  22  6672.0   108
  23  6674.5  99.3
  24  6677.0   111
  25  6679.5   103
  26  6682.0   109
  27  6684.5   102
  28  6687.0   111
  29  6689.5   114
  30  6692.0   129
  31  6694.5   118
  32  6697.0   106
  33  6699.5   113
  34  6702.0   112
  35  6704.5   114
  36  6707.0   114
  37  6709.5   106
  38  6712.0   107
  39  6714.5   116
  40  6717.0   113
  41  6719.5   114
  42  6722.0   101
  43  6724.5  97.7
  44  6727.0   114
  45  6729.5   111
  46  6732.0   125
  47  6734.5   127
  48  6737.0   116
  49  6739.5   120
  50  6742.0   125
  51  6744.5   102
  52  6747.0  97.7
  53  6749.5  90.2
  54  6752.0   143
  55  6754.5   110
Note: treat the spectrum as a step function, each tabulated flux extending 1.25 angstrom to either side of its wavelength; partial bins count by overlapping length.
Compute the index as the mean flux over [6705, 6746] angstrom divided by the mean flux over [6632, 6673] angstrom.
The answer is 1.1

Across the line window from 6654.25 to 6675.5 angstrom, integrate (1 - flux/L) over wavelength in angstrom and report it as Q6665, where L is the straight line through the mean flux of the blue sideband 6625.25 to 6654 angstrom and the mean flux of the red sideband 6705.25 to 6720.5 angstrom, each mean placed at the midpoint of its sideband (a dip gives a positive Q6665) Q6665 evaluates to 1.4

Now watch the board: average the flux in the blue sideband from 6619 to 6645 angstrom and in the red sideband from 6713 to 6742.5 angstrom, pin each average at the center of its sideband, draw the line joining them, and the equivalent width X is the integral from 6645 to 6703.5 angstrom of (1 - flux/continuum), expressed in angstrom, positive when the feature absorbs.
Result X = 1.9 angstrom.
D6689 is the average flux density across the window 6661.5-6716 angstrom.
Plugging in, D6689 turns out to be 109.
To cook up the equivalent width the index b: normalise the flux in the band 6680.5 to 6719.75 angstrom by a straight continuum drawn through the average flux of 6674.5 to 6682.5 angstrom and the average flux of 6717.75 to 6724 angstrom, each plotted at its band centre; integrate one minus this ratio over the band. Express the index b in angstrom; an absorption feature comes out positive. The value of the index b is -2.1 angstrom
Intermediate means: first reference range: 106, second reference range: 107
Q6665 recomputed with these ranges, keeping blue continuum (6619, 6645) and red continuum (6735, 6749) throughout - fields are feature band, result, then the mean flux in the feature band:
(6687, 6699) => -0.60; 116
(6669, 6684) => 0.66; 105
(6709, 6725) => 0.38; 108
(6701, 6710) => -0.10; 112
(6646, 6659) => 0.27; 107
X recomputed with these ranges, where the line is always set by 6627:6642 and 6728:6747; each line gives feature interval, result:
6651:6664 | 0.5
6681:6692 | 0.1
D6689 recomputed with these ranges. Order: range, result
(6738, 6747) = 113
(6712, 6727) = 109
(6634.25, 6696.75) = 107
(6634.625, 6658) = 108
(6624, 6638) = 107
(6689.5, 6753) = 113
